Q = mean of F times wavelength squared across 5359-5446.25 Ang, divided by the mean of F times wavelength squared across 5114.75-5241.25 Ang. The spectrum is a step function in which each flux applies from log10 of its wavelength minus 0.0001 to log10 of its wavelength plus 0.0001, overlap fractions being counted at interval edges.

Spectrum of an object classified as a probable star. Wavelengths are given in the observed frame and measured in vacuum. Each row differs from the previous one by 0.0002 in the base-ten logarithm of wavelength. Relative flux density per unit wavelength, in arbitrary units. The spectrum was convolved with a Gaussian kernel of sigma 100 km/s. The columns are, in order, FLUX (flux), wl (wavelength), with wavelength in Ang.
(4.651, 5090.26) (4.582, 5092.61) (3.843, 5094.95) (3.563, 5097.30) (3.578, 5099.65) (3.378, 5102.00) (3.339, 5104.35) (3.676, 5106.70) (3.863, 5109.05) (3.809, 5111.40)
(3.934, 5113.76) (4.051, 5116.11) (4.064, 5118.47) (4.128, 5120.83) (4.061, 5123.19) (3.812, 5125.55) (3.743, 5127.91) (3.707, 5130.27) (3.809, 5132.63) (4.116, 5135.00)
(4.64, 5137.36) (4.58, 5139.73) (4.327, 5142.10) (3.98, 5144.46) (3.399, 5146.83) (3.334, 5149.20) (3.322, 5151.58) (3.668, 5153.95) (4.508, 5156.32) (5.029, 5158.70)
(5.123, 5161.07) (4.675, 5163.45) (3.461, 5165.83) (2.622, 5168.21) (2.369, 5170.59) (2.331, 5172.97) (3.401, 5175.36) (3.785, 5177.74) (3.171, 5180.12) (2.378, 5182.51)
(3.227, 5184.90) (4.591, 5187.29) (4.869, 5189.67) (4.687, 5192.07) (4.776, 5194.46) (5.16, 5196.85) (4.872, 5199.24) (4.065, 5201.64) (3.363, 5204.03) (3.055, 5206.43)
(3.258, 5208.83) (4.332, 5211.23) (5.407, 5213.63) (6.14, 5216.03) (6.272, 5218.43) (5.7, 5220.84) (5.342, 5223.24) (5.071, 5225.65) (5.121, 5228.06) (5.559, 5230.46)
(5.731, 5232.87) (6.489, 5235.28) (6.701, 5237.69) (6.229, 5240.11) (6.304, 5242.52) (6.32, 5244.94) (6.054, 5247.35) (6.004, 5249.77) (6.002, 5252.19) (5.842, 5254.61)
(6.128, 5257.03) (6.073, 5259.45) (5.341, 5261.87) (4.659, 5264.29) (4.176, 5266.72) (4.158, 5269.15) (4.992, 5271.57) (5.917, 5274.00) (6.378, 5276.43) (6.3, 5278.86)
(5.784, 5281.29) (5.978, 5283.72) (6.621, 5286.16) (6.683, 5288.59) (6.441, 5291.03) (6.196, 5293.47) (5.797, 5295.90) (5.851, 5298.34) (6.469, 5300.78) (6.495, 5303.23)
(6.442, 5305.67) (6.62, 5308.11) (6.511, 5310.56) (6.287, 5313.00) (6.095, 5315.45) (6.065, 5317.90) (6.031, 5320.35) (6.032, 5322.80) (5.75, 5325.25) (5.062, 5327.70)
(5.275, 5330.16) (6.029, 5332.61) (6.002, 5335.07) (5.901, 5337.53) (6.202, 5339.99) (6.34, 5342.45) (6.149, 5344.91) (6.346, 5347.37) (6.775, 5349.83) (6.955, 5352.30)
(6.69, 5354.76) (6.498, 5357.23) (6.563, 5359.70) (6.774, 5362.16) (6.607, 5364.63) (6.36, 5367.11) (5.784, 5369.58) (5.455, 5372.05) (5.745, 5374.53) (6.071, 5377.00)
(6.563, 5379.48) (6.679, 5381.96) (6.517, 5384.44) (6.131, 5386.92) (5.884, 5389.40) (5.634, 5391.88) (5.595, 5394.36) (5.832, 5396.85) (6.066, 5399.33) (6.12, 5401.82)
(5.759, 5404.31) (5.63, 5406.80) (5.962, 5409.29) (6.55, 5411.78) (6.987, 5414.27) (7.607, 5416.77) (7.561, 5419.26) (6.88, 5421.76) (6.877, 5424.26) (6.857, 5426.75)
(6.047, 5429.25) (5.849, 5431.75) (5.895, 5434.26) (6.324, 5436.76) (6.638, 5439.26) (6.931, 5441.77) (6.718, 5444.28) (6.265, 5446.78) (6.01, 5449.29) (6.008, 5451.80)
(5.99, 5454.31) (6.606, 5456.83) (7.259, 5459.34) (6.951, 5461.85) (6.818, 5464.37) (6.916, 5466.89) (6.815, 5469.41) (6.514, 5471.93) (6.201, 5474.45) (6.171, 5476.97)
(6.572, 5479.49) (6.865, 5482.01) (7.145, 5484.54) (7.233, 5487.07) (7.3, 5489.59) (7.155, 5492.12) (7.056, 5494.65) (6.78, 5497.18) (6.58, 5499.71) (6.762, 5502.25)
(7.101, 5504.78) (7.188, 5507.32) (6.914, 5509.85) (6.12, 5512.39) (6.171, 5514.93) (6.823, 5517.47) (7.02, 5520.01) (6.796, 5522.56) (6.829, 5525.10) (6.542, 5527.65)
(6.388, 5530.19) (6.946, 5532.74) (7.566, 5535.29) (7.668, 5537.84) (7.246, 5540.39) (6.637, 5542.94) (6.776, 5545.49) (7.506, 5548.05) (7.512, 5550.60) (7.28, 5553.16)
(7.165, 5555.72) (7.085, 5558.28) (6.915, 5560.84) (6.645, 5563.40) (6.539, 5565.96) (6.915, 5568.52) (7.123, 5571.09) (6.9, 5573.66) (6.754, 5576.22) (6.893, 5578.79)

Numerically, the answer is 1.59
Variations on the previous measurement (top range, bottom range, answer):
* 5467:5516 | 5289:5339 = 1.19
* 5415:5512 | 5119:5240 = 1.73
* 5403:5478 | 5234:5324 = 1.15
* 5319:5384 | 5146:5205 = 1.72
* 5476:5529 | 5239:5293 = 1.27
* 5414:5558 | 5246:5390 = 1.19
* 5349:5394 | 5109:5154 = 1.76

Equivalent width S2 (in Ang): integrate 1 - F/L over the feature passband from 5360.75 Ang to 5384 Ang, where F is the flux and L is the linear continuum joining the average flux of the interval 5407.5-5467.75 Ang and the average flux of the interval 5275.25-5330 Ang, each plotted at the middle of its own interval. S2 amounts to 0.5 Ang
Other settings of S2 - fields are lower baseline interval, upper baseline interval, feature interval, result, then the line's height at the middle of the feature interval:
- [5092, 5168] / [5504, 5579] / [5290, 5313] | -4.9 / 5.19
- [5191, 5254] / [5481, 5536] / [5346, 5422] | -1.8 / 6.19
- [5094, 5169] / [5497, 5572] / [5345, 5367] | -4.0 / 5.59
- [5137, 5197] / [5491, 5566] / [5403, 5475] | -4.3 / 6.17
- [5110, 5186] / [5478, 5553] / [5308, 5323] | -2.9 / 5.21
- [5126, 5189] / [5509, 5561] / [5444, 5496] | -2.4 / 6.4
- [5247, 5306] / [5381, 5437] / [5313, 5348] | 0.5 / 6.05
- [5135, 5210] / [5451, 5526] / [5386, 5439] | -2.0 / 6.07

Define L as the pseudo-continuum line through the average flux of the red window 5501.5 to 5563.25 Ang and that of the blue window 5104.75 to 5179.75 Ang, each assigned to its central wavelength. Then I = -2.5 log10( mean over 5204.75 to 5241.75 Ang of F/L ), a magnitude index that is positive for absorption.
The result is -0.19 mag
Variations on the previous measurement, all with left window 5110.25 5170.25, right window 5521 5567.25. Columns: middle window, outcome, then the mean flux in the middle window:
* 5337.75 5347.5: -0.13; 6.21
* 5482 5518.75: -0.03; 6.88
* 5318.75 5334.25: -0.07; 5.71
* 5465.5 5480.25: -0.01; 6.53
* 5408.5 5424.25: -0.15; 6.95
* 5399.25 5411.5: 0.00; 5.94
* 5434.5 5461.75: -0.03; 6.48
